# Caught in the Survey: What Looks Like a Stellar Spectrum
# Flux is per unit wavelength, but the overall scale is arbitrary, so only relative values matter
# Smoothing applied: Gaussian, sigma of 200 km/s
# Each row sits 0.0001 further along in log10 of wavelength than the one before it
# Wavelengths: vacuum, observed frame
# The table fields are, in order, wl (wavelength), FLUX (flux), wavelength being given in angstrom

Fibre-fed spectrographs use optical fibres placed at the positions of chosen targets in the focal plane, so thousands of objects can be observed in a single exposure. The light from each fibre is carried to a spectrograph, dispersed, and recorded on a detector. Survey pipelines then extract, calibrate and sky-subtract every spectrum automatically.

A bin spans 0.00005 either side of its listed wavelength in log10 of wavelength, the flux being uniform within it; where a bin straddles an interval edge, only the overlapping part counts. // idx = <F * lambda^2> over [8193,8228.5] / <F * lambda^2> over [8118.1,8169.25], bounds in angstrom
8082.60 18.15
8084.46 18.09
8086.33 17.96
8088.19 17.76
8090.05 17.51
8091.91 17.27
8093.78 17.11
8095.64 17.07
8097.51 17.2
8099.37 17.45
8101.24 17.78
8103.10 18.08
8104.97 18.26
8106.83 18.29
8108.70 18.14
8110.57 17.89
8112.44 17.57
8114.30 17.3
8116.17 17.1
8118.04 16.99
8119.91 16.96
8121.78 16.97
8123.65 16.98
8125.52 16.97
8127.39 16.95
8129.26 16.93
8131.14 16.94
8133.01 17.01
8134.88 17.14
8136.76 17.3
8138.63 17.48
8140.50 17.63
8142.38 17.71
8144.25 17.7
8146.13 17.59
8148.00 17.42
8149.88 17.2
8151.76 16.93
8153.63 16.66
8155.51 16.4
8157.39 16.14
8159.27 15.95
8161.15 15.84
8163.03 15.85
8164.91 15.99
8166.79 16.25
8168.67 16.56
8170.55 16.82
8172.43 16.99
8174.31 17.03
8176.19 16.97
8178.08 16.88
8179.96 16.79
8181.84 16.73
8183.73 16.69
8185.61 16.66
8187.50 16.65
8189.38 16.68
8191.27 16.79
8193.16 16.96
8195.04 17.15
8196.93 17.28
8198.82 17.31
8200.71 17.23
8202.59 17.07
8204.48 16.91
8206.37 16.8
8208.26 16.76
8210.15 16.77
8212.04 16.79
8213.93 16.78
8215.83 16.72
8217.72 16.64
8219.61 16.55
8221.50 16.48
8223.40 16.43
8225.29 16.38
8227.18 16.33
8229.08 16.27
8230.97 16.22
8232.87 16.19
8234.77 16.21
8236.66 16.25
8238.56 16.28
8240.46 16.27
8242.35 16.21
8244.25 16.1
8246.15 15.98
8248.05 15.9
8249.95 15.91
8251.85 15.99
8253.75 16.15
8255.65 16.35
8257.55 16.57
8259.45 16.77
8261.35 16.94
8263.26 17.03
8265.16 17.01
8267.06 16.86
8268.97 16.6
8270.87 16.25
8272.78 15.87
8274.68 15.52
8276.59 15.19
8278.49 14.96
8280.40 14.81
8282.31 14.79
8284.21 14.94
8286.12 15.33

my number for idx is 1.0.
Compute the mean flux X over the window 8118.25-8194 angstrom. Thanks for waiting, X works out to 16.9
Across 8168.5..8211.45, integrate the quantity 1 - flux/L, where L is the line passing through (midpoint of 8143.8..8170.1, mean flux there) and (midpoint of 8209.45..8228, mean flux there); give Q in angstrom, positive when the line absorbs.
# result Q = -0.8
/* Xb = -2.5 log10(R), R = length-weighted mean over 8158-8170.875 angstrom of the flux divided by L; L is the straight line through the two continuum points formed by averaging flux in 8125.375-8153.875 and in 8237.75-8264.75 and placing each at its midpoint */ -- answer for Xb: 0.06 mag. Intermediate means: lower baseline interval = 17.2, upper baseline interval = 16.3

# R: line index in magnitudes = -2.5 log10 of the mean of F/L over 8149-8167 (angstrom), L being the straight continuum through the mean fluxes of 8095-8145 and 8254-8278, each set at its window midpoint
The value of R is 0.053 mag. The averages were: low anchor 17.4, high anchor 16.4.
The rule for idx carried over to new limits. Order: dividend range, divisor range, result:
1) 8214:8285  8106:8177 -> 0.98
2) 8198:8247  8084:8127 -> 0.97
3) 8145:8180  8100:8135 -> 0.97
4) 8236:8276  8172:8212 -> 0.98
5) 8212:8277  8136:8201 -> 0.99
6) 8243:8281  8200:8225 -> 0.98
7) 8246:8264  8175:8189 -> 0.99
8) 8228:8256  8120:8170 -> 0.98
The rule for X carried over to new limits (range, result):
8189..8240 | 16.7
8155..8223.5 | 16.7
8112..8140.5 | 17.1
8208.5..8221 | 16.7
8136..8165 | 16.9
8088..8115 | 17.6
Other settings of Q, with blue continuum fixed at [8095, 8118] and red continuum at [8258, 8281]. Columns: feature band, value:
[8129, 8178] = 1.1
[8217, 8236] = 0.2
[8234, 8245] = 0.2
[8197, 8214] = -0.2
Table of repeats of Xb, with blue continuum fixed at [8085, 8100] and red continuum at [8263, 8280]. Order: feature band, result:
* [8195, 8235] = -0.01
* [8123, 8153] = -0.01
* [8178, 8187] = 0.00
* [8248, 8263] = -0.01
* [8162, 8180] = 0.01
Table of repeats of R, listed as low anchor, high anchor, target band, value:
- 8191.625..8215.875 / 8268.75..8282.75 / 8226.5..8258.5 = 0.00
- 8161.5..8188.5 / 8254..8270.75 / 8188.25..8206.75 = -0.02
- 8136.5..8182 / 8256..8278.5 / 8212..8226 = 0.00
